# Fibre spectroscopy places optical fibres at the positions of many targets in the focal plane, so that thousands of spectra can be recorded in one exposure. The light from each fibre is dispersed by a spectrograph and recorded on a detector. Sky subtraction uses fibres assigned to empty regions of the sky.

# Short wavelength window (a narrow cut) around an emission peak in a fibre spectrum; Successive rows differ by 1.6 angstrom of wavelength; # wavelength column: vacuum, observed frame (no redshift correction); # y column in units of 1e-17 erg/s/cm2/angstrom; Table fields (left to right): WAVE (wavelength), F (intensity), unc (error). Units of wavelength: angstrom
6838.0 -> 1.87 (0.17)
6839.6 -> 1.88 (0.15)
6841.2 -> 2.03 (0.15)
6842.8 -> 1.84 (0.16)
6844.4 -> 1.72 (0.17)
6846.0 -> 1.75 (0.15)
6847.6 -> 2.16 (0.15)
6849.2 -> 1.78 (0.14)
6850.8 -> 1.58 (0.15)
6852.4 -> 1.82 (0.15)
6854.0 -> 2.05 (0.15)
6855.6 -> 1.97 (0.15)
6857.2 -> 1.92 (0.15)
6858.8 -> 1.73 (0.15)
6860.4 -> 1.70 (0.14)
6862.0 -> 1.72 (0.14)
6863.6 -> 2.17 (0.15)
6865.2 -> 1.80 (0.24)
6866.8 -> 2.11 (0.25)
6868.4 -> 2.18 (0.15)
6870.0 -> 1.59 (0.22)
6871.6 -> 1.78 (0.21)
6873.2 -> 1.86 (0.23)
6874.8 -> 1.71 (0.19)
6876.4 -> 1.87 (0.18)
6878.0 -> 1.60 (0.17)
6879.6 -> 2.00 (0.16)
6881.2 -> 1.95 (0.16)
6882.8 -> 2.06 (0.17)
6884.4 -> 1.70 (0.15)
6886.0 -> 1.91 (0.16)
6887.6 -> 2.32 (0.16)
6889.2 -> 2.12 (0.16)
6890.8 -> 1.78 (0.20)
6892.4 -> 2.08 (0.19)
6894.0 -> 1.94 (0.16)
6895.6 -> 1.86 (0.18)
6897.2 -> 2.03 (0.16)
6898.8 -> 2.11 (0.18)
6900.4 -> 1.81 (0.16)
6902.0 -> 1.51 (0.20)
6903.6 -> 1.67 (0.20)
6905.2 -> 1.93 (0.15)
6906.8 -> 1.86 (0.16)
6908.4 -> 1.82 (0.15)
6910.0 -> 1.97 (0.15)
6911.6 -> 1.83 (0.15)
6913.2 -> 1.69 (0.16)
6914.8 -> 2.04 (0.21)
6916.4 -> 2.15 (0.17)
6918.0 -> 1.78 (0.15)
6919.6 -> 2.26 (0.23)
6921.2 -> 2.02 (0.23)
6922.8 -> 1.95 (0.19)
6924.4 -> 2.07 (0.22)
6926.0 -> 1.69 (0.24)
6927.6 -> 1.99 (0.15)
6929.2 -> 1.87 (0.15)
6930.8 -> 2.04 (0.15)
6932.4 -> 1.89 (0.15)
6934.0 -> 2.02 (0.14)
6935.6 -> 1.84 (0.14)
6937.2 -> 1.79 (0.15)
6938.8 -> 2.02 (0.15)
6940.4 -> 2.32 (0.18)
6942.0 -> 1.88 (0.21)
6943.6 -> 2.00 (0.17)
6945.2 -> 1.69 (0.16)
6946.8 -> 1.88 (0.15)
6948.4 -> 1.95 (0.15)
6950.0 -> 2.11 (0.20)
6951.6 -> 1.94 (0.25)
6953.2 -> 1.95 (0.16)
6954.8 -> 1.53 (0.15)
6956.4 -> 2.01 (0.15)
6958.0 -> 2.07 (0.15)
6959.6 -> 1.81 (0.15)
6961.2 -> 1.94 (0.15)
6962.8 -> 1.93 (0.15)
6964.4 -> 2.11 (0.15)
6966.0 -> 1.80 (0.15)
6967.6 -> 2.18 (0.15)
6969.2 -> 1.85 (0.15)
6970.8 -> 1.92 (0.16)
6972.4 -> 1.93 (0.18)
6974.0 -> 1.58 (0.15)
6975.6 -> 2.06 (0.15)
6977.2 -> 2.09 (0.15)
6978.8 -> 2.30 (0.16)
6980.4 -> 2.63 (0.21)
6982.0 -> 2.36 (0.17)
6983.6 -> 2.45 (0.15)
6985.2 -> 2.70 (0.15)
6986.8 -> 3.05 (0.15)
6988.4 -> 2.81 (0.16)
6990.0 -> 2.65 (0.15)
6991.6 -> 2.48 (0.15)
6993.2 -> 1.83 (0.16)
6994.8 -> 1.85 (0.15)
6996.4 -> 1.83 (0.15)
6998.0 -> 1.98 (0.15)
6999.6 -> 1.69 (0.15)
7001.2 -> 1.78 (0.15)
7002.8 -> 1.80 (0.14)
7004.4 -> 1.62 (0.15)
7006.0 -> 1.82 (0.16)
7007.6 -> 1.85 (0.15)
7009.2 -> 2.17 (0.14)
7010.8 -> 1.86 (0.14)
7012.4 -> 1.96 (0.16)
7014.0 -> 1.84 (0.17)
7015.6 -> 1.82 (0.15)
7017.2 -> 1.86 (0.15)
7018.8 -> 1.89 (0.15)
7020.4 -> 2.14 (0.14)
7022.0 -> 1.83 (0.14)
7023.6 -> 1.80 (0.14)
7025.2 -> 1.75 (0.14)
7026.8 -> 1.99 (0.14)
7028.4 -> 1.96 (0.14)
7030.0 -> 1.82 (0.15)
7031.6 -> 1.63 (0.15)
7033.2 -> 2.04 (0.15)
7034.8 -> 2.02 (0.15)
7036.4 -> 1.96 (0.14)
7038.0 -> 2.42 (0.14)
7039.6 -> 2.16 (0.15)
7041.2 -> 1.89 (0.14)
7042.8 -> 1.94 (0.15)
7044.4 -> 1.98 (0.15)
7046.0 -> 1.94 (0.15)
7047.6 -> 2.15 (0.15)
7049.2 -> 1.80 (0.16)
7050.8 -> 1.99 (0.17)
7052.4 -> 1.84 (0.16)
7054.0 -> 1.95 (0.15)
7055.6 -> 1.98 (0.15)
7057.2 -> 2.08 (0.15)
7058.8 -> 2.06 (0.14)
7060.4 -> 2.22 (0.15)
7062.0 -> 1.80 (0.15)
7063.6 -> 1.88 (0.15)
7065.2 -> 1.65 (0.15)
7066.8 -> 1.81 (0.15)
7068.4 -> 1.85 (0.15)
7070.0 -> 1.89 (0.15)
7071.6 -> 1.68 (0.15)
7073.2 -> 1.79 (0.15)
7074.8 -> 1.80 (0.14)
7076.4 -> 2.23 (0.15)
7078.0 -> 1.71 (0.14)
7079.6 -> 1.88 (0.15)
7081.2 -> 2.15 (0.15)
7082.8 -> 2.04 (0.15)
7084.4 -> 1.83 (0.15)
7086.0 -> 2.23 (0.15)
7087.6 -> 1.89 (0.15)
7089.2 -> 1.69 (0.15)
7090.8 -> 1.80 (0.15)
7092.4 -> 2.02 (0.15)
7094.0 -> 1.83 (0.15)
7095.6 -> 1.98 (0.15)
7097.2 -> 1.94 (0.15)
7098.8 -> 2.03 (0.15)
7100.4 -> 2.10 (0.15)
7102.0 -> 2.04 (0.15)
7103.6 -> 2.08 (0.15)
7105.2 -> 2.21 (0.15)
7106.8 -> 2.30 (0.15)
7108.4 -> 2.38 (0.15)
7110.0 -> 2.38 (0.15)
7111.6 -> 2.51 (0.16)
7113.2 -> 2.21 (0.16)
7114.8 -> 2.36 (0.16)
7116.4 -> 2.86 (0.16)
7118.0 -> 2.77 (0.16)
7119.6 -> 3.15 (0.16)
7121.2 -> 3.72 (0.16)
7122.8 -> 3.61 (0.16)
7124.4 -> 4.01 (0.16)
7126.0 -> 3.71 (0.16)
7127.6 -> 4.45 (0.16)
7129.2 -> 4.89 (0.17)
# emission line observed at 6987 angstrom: Hbeta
